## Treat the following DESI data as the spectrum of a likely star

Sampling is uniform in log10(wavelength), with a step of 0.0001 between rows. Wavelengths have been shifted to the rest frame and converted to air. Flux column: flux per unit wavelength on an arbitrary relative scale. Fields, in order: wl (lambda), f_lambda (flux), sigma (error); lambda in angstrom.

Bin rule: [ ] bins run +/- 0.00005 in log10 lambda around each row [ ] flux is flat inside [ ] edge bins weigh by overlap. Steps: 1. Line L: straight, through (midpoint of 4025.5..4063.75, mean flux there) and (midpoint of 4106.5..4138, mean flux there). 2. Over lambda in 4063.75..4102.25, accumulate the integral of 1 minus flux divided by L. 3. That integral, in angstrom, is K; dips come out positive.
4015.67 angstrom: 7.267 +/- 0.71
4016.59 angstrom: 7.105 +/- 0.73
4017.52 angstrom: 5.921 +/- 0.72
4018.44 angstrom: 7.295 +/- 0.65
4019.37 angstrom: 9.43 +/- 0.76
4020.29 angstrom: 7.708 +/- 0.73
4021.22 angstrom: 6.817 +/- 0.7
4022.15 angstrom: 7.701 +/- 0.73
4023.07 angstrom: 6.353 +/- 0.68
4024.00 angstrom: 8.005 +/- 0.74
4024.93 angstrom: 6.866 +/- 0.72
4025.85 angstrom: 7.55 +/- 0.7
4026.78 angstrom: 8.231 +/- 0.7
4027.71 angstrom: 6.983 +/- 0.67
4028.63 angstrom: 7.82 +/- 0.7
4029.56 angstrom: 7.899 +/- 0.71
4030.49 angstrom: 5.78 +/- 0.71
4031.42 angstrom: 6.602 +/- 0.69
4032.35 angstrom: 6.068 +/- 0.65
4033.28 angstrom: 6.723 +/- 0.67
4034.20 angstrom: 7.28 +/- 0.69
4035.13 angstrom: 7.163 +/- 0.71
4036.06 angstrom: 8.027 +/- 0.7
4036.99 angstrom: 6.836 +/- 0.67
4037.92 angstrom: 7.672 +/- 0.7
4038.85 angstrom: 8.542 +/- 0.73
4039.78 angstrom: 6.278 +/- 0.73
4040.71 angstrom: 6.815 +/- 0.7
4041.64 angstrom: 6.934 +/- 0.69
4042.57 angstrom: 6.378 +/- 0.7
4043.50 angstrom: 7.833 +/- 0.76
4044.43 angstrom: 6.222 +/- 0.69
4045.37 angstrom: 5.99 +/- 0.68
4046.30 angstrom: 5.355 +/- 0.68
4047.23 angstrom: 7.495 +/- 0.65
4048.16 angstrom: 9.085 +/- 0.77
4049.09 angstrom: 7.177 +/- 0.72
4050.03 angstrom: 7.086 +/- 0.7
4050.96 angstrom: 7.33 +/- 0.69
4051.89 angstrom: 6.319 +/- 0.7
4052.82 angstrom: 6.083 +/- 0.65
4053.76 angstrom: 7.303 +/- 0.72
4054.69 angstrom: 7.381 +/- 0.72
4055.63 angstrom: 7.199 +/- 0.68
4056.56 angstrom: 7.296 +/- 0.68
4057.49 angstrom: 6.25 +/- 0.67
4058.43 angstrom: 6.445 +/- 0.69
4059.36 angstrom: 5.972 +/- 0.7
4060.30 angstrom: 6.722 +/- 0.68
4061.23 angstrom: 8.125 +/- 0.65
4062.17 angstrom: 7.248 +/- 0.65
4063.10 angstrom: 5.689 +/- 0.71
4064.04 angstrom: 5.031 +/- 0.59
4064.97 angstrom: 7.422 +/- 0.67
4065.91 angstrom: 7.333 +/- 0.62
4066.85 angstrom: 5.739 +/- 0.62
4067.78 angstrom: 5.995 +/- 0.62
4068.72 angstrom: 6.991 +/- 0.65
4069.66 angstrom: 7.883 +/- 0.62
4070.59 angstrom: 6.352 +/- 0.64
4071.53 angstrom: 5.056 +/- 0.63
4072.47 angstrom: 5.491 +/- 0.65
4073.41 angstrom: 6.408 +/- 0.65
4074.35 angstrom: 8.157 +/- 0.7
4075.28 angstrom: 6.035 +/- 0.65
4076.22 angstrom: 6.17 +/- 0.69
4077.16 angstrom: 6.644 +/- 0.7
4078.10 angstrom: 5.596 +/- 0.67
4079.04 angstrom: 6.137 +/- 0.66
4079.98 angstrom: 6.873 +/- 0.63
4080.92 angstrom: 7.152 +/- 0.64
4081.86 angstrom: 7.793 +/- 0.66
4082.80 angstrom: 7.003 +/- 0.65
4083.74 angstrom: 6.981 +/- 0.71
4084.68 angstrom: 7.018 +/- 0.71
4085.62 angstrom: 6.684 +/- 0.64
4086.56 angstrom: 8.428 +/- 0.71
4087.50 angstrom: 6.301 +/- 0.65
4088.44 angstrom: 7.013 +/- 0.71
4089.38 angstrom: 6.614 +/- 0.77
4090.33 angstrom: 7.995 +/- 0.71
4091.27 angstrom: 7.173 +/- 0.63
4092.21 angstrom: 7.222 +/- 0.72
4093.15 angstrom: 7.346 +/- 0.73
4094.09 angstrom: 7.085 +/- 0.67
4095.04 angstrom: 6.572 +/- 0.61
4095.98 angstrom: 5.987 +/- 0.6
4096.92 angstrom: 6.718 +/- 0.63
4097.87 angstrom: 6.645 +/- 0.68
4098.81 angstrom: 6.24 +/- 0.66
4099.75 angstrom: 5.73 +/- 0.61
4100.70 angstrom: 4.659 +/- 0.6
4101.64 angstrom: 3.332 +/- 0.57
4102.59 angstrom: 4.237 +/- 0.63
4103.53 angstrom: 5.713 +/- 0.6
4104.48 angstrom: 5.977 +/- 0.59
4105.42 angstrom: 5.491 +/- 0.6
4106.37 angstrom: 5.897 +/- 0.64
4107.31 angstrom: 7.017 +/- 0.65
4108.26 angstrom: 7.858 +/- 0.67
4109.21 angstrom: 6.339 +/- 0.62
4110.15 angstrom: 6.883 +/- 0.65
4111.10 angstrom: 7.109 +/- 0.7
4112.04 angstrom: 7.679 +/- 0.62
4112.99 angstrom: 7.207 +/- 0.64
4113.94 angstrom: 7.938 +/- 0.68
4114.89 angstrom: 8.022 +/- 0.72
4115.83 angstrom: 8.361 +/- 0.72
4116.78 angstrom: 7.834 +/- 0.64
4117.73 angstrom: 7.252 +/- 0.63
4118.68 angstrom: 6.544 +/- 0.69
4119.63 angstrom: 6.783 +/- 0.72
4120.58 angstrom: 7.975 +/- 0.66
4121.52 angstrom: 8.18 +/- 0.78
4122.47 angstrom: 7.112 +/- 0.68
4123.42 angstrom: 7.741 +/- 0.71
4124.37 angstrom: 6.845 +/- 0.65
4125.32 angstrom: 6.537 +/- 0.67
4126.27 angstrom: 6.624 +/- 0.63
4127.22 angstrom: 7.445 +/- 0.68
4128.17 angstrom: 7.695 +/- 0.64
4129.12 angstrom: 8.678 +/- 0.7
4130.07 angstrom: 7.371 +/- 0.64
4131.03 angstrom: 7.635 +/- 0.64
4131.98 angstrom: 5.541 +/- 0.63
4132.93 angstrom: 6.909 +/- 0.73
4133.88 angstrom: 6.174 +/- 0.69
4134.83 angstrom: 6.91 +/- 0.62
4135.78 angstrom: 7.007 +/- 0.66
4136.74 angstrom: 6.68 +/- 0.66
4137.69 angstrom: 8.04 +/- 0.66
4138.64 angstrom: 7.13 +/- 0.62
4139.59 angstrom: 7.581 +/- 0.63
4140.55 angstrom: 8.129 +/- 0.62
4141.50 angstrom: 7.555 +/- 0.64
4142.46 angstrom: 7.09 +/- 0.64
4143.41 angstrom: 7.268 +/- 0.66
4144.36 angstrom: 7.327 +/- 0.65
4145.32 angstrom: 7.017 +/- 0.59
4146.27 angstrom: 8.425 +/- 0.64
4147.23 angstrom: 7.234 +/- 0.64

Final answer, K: 3.0 angstrom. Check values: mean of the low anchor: 6.99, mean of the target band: 6.56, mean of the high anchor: 7.25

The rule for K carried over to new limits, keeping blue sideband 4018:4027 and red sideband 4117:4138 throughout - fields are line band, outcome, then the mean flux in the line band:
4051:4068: 1.7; 6.67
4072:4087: 1.2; 6.78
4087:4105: 2.6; 6.24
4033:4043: 0.5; 7.17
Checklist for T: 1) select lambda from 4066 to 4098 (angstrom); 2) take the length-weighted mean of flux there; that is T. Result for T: 6.75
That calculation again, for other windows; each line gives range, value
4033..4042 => 7.25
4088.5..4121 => 6.69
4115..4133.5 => 7.33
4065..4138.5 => 6.81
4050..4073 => 6.62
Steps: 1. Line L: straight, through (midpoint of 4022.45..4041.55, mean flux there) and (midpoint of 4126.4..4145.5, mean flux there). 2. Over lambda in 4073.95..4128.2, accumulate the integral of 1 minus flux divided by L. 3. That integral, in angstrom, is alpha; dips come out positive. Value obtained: 3.1 angstrom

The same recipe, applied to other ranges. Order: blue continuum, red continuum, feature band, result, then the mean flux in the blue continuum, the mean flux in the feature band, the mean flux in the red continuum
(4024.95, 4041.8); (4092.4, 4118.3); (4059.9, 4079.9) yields 1.09 angstrom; 7.18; 6.49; 6.57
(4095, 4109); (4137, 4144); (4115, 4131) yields -1.65 angstrom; 5.86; 7.45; 7.52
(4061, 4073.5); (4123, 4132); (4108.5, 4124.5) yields -0.64 angstrom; 6.45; 7.42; 7.29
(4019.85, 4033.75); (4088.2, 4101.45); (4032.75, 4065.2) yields 0.12 angstrom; 7.14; 6.93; 6.57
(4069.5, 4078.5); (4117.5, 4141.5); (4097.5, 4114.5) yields 1.57 angstrom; 6.34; 6.23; 7.23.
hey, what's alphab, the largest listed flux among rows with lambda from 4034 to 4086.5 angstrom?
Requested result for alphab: 9.085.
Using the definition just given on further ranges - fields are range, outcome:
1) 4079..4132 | 8.678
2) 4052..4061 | 7.381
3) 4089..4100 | 7.995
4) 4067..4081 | 8.157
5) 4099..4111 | 7.858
